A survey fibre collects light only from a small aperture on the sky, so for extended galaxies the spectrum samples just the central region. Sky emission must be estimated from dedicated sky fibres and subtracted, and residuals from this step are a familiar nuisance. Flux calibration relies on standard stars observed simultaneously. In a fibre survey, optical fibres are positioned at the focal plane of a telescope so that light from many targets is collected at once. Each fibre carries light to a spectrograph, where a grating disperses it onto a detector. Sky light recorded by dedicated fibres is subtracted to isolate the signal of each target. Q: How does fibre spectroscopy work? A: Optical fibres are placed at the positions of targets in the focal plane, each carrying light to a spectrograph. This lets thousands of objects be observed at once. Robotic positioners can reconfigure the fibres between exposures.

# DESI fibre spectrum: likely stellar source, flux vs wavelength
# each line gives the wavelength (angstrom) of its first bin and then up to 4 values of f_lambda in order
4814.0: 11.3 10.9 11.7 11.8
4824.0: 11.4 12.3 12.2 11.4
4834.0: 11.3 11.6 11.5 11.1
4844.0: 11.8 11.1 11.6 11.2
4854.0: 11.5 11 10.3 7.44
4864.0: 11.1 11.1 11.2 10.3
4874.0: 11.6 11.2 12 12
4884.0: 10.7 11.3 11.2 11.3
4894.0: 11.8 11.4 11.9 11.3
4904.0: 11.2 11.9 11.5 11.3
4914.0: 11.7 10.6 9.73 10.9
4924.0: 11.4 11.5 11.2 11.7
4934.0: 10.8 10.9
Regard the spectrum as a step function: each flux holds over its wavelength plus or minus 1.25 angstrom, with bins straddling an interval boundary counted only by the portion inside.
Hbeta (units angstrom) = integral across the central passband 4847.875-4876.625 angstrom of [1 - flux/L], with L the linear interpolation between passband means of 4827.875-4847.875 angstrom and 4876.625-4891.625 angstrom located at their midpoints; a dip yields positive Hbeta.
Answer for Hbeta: 1.7 angstrom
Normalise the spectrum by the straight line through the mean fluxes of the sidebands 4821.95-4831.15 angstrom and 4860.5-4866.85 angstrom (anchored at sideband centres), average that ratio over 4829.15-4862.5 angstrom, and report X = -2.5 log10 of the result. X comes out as -0.024 mag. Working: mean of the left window 11.9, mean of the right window 9.8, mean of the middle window 11.1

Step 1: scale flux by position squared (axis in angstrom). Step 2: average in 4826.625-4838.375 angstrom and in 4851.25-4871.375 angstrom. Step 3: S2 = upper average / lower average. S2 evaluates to 0.91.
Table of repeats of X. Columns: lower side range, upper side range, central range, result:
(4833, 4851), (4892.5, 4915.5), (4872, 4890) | 0.011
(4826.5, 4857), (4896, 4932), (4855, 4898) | 0.037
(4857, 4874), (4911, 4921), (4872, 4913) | -0.084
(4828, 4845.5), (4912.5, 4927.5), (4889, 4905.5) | -0.033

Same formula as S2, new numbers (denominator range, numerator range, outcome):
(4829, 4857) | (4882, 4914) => 1.02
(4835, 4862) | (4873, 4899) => 1.06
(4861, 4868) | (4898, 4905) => 1.14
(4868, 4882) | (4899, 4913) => 1.02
